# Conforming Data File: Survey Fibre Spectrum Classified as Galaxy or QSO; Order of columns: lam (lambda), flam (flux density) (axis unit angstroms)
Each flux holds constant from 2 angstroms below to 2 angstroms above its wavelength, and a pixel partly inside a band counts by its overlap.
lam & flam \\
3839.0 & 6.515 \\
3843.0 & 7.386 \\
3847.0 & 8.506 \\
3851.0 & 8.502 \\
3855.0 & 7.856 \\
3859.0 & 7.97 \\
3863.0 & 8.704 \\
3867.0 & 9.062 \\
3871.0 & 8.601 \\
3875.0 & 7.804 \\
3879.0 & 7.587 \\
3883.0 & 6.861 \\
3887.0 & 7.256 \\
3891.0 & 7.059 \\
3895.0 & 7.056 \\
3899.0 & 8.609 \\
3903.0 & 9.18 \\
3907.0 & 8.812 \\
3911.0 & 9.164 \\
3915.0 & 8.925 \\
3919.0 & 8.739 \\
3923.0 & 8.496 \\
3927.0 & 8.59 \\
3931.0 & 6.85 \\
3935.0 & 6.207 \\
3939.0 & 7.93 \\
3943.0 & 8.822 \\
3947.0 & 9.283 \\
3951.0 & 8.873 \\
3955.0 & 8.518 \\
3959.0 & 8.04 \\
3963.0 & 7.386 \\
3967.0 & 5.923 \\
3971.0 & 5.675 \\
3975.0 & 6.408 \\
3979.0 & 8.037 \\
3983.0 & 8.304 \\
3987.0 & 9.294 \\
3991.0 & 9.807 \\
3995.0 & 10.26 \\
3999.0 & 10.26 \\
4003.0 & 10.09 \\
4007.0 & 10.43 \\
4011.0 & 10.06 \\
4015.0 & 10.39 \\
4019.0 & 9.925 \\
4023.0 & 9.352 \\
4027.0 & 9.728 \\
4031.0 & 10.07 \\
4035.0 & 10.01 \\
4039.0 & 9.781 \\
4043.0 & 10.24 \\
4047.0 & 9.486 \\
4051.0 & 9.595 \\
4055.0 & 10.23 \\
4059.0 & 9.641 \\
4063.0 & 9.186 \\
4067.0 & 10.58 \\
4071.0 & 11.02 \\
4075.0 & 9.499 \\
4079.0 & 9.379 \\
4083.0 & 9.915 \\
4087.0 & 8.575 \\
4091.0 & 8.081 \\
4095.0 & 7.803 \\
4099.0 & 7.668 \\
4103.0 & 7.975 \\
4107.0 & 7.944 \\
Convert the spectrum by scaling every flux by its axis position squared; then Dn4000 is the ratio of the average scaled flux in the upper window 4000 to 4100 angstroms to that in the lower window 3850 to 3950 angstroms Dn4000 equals 1.3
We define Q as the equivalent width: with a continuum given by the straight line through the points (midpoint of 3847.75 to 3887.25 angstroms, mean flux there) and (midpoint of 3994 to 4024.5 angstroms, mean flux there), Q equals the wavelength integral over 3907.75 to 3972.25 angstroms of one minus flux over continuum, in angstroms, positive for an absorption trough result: 7.6 angstroms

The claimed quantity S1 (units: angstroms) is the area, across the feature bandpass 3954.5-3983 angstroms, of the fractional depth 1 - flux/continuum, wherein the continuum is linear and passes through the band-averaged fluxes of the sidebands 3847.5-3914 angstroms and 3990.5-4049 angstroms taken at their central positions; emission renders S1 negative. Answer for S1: 6.6 angstroms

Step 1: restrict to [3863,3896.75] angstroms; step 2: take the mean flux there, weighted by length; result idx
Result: 7.73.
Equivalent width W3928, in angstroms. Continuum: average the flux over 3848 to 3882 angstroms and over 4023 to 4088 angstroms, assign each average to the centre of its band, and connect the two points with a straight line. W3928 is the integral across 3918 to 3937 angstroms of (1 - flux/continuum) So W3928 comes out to 2.2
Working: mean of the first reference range 8.23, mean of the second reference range 9.81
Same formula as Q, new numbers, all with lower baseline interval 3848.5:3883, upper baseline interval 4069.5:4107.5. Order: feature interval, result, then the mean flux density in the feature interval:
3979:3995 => -1.2 angstroms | 9.14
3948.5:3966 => 0.7 angstroms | 8.1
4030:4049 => -2.8 angstroms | 9.91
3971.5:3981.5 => 1.7 angstroms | 7.04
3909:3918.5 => -0.8 angstroms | 9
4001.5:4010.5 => -1.8 angstroms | 10.2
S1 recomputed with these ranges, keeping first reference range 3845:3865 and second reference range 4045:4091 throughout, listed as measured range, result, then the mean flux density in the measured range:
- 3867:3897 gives 3.2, 7.57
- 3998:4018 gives -2.0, 10.2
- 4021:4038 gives -0.7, 9.79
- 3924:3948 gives 2.5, 7.91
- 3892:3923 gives 0.2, 8.58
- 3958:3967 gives 1.7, 7.28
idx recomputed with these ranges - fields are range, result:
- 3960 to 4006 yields 8.35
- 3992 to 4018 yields 10.2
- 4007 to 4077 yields 9.94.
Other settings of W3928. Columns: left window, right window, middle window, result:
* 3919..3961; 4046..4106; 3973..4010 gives -2.8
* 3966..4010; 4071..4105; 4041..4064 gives -2.7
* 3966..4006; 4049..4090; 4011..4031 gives -1.9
